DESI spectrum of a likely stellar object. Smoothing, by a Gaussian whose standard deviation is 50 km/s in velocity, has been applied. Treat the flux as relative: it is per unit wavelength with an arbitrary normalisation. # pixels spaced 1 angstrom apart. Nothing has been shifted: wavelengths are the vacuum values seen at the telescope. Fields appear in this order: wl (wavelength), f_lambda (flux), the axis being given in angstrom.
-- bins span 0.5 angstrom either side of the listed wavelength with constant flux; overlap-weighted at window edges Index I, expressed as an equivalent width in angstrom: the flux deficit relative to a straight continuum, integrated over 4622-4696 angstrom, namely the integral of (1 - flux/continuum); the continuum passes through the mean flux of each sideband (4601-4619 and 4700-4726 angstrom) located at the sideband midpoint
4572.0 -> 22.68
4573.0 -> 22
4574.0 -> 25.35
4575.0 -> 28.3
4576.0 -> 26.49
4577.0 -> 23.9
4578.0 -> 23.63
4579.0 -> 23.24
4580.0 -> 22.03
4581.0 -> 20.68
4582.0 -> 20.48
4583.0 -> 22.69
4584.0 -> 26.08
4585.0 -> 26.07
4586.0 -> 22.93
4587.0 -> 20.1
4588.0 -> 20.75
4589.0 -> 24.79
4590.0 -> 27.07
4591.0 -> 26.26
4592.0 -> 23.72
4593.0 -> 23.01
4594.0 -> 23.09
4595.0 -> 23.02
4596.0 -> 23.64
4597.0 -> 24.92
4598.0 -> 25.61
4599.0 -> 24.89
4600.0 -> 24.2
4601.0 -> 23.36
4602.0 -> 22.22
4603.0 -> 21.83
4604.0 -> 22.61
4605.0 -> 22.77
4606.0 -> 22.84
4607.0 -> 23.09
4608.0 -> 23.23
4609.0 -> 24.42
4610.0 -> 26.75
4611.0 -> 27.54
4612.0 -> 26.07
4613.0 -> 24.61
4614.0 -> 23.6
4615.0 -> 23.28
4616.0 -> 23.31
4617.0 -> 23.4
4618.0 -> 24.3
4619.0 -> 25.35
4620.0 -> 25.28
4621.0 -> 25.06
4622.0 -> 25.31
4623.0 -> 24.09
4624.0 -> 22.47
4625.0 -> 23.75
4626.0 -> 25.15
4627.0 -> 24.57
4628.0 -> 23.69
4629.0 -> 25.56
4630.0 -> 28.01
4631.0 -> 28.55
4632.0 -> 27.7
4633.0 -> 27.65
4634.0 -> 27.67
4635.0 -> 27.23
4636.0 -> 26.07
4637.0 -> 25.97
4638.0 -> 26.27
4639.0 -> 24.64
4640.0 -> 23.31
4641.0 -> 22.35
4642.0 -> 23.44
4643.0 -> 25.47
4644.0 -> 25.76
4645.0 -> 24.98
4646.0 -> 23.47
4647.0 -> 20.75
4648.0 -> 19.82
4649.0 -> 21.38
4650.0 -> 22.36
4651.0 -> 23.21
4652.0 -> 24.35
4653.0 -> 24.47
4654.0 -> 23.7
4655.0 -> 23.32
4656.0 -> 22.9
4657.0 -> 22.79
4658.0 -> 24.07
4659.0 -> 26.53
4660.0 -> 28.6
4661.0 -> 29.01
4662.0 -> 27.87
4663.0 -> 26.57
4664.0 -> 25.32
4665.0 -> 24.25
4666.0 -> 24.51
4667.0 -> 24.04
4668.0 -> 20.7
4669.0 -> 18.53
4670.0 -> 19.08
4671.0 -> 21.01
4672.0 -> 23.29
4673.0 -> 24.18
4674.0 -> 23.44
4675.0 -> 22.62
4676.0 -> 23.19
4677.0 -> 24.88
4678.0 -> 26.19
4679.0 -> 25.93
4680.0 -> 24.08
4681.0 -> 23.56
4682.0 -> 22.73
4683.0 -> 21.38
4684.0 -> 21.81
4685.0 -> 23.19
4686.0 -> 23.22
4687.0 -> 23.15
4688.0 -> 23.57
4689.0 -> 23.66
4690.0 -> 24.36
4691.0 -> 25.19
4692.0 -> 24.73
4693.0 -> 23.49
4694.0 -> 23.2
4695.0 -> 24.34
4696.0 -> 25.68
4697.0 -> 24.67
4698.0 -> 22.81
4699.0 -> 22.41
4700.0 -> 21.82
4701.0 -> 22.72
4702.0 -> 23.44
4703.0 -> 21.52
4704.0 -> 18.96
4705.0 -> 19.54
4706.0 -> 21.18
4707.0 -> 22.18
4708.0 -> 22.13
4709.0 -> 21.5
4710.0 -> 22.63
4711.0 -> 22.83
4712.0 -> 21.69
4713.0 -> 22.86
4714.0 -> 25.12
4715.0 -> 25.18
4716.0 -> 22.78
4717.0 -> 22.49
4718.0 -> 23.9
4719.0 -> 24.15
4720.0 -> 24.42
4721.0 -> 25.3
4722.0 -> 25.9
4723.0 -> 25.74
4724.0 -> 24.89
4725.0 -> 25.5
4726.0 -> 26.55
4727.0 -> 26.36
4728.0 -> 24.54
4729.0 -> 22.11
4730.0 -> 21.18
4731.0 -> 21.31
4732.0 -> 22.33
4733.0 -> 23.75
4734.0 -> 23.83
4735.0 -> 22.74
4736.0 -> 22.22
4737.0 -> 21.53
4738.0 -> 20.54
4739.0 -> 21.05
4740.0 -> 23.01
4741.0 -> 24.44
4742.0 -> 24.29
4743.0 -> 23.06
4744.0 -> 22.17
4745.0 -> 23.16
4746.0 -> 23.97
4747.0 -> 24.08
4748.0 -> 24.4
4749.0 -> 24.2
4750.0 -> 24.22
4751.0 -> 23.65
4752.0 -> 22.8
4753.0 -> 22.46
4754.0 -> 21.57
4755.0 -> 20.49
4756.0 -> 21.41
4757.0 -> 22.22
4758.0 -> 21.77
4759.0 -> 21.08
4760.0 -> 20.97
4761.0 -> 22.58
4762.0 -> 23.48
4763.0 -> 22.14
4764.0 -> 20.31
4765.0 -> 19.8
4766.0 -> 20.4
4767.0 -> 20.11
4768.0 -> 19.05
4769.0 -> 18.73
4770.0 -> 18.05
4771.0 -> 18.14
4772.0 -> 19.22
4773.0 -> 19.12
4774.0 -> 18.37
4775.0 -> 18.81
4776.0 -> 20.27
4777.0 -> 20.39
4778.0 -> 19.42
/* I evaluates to -2.0 angstrom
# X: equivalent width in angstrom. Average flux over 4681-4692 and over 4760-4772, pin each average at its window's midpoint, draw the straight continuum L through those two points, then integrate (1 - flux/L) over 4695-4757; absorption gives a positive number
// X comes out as -3.8 angstrom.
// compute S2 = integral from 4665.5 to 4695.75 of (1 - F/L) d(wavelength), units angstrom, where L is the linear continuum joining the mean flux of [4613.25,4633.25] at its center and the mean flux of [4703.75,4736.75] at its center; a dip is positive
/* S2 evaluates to 0.9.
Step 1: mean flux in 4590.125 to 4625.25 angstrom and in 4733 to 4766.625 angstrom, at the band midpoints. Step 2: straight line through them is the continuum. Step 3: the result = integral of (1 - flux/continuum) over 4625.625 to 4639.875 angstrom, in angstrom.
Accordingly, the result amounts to -1.5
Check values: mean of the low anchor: 24.1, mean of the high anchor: 22.4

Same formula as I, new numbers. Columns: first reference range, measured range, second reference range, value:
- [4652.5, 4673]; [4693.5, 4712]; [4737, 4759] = 0.8 angstrom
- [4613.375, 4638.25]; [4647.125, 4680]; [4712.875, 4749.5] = 1.2 angstrom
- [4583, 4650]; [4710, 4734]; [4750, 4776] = -2.4 angstrom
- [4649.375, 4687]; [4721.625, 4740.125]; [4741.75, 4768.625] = -0.6 angstrom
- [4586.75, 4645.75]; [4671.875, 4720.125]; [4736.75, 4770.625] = -0.3 angstrom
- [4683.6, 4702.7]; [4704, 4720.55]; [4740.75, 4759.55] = 0.5 angstrom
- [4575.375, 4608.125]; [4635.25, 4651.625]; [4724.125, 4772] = -0.5 angstrom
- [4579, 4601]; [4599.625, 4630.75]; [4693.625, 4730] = -1.0 angstrom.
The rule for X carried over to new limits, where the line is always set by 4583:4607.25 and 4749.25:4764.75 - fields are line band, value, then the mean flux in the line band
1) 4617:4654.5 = -2.2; 24.7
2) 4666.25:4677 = 0.3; 22.2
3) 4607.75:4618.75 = -0.5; 24.6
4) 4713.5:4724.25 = -1.0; 24.5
